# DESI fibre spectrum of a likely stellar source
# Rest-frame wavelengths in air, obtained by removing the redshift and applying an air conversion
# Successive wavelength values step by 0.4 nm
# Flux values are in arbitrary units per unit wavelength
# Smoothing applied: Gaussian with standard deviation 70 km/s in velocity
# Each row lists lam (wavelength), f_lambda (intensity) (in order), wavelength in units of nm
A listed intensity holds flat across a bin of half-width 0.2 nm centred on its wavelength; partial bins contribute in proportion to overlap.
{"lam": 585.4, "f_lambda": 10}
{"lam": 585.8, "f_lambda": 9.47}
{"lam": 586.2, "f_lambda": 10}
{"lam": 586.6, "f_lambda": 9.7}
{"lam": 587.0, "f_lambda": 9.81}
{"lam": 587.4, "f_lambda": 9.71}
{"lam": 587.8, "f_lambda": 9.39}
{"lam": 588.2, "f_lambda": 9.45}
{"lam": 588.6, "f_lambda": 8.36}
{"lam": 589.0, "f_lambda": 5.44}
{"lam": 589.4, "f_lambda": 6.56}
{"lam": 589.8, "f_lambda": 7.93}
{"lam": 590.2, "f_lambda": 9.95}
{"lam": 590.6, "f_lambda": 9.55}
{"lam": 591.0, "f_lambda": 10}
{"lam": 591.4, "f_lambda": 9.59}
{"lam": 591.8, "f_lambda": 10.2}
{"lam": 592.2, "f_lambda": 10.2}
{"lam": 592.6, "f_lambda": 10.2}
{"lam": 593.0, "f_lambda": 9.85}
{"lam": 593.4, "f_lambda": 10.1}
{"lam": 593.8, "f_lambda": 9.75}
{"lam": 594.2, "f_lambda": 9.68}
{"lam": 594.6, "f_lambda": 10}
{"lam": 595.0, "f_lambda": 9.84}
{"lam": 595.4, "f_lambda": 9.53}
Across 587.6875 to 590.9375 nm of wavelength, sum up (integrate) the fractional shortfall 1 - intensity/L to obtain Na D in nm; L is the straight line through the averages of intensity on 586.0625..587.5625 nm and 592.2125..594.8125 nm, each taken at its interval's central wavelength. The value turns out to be 0.49 nm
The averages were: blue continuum 9.8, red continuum 9.95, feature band 8.37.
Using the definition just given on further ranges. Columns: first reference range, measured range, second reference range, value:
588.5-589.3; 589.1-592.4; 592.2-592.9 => -0.26 nm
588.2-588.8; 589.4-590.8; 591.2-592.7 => 0.09 nm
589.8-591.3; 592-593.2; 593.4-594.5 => -0.05 nm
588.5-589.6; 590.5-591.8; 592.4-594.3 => -0.25 nm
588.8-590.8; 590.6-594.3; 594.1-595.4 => -0.43 nm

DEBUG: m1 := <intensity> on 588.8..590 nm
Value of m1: 6.64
